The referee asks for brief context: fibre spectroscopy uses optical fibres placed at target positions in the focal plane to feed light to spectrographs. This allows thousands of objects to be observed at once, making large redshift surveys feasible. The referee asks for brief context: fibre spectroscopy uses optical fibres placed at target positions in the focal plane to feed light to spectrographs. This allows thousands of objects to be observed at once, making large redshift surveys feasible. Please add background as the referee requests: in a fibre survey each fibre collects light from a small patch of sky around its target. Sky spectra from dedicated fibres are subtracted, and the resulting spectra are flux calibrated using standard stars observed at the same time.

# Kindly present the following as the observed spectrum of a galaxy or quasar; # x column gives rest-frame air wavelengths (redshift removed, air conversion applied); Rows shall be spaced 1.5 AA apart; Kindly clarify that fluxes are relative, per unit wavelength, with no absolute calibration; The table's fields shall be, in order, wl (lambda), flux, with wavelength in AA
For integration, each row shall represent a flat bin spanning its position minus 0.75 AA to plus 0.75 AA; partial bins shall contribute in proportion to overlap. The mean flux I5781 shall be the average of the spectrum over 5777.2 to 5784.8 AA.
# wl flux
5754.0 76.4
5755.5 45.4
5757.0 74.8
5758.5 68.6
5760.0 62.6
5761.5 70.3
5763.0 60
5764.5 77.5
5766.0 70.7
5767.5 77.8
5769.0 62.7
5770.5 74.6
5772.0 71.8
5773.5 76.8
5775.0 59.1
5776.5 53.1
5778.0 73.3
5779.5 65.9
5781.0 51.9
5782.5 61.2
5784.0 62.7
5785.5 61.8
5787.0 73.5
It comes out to 62.9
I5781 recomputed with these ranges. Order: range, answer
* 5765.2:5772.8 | 71.6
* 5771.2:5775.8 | 69.1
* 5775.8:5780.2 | 64.2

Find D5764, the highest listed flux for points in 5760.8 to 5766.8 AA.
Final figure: 77.5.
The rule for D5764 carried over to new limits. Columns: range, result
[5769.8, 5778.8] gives 76.8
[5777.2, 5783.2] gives 73.3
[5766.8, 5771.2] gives 77.8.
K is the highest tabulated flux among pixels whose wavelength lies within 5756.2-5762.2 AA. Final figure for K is 74.8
